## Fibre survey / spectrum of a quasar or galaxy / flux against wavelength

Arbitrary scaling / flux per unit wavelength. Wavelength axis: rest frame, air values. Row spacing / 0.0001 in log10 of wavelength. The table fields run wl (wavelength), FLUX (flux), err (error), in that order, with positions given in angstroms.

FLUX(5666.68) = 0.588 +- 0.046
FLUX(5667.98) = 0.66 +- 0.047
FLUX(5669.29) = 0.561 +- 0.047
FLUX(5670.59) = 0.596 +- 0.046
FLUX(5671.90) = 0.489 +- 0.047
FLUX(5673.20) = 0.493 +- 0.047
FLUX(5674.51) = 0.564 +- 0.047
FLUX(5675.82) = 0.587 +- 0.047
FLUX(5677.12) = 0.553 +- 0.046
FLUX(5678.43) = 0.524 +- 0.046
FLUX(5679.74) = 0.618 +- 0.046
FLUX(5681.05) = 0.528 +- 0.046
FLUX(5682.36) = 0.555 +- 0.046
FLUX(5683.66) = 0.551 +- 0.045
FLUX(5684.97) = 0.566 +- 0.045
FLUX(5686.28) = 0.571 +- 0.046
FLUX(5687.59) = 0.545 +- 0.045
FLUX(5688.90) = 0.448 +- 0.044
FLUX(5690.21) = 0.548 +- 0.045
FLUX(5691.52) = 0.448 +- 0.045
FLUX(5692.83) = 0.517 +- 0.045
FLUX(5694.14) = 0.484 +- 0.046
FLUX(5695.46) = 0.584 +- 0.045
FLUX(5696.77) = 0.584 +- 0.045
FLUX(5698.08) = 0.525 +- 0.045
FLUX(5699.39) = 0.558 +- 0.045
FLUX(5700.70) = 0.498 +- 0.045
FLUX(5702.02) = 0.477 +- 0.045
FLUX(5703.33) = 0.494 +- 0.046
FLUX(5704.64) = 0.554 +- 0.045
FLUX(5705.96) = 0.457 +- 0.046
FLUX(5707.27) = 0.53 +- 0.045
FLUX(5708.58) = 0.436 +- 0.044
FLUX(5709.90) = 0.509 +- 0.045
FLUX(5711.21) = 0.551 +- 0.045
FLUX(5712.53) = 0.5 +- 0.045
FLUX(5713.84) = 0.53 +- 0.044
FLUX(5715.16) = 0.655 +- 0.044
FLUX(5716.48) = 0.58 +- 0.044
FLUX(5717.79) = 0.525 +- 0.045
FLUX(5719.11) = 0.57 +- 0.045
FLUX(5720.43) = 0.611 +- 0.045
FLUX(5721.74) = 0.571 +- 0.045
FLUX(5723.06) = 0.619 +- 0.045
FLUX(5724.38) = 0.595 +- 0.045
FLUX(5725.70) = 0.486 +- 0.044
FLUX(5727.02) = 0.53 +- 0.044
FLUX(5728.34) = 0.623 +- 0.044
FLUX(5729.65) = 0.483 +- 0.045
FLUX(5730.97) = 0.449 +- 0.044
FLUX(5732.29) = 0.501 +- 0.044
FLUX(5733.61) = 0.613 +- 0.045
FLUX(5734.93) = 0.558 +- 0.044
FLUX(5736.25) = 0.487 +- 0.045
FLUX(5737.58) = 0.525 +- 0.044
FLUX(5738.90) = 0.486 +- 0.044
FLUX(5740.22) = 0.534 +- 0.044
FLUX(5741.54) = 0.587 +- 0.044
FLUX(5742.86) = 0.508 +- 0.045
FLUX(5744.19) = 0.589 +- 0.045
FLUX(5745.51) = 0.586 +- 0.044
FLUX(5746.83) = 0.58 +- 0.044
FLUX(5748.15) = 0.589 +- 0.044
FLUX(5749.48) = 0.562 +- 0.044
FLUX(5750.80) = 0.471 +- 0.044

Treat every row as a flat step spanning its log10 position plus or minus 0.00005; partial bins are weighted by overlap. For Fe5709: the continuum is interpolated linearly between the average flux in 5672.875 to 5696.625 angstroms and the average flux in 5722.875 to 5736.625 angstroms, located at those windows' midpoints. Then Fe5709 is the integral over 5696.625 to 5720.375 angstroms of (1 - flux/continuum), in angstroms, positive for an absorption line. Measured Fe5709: 0.4 angstroms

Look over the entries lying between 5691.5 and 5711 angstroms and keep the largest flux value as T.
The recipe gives 0.584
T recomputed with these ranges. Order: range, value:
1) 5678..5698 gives 0.618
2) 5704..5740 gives 0.655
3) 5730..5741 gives 0.613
